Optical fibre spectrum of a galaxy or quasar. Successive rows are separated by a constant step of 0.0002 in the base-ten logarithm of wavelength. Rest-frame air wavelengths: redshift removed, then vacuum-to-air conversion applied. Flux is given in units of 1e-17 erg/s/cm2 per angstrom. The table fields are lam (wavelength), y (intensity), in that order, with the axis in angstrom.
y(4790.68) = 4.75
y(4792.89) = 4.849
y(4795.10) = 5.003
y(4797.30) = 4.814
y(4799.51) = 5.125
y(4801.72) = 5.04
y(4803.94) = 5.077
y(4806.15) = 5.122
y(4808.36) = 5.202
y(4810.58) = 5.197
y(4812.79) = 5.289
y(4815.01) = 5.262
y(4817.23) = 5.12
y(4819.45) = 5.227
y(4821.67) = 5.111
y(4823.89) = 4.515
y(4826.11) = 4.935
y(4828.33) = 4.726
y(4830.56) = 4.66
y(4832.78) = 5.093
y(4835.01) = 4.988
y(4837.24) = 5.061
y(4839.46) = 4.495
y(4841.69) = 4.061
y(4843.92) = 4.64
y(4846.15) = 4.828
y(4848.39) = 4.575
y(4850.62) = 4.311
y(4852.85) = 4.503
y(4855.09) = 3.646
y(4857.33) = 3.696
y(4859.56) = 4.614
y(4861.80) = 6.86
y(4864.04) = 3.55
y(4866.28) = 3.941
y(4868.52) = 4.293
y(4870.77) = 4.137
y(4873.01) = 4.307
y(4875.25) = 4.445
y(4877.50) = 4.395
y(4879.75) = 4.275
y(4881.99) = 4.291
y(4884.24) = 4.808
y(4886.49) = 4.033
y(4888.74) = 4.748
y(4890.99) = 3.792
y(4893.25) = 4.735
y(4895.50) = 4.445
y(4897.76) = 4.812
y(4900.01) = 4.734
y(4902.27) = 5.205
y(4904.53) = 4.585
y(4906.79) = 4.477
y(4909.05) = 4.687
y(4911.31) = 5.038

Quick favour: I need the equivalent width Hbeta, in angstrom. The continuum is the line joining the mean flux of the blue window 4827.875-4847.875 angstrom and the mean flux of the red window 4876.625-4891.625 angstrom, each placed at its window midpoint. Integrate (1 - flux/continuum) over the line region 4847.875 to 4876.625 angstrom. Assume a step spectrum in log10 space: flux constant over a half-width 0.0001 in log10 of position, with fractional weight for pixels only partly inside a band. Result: 1.0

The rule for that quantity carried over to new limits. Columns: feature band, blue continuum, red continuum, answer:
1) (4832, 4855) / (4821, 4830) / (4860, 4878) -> 0.4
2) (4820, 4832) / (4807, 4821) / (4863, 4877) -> 0.4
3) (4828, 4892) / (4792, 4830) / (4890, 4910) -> 4.4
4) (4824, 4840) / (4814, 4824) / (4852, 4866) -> 0.1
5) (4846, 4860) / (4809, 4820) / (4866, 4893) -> 1.3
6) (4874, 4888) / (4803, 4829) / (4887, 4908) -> 0.9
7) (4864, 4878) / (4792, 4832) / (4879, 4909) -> 1.5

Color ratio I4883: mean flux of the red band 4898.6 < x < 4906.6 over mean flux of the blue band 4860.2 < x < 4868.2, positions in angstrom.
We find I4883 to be 1.0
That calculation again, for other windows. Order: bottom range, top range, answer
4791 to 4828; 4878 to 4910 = 0.90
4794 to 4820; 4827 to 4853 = 0.91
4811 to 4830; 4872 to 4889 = 0.88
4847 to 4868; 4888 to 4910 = 1.05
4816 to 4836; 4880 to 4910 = 0.92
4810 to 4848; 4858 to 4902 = 0.92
